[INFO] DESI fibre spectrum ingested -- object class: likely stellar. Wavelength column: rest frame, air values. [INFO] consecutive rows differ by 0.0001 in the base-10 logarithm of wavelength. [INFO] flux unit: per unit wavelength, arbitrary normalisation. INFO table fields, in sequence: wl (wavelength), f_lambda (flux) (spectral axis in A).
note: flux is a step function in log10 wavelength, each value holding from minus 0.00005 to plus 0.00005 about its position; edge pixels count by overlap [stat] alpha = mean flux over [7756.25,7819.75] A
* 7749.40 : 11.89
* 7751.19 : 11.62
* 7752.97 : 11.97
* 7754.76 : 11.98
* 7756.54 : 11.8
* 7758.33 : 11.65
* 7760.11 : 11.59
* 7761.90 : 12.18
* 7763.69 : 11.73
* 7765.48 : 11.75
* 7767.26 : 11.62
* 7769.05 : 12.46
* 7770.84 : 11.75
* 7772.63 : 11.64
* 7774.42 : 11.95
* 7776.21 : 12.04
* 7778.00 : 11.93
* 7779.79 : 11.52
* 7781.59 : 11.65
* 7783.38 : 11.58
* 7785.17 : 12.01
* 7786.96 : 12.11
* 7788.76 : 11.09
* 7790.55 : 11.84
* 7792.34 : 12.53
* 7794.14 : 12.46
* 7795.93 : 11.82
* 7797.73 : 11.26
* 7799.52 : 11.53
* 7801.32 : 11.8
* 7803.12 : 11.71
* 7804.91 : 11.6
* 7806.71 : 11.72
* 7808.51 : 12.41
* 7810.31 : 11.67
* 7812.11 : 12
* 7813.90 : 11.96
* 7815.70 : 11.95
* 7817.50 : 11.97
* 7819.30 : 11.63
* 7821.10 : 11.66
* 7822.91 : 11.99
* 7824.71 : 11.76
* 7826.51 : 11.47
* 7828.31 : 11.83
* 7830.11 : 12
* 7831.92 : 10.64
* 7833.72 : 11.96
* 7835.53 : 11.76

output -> 11.8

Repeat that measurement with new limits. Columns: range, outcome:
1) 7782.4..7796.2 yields 11.9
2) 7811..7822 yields 11.9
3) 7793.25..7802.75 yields 11.8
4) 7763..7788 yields 11.8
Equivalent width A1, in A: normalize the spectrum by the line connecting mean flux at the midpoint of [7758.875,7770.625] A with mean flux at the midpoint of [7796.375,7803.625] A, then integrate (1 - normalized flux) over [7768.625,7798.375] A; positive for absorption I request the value -0.36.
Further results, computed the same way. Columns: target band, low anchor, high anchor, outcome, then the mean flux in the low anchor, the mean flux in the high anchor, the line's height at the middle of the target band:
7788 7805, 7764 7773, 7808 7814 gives 0.25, 11.9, 12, 12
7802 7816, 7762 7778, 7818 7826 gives -0.11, 11.9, 11.7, 11.8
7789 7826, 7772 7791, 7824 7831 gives -0.24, 11.8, 11.8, 11.8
